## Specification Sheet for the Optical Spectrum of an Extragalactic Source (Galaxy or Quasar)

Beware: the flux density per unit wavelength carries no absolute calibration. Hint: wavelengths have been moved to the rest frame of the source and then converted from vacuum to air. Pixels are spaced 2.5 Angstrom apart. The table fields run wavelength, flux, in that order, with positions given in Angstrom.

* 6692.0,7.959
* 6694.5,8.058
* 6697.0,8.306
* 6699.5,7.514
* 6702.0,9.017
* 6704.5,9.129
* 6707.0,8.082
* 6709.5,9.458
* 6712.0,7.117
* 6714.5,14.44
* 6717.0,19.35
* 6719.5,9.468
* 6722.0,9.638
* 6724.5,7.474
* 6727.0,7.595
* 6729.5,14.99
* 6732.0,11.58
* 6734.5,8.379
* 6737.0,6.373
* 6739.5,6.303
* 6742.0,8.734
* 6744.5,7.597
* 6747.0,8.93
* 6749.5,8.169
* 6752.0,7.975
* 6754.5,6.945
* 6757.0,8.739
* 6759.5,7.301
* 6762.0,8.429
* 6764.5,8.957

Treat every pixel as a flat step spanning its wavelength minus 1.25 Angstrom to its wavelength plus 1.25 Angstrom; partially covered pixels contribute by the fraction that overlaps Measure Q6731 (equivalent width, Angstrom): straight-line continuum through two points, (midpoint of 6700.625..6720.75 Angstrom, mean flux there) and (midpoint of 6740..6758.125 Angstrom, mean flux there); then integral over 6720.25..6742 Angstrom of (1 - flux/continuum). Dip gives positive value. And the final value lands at 0.7 Angstrom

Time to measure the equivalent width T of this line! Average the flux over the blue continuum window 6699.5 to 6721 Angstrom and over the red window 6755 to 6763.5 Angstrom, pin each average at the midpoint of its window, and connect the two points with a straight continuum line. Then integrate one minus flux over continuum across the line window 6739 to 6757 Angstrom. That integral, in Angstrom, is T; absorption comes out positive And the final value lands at 1.45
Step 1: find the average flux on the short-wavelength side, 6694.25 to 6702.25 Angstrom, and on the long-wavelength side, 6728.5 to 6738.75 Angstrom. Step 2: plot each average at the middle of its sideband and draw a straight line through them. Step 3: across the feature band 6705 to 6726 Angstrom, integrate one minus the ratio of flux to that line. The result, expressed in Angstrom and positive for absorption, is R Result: -3.44 Angstrom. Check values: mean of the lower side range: 8.15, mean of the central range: 10.5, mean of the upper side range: 10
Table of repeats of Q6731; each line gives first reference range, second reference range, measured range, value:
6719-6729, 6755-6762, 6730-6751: 0.0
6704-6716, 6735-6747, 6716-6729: -2.6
